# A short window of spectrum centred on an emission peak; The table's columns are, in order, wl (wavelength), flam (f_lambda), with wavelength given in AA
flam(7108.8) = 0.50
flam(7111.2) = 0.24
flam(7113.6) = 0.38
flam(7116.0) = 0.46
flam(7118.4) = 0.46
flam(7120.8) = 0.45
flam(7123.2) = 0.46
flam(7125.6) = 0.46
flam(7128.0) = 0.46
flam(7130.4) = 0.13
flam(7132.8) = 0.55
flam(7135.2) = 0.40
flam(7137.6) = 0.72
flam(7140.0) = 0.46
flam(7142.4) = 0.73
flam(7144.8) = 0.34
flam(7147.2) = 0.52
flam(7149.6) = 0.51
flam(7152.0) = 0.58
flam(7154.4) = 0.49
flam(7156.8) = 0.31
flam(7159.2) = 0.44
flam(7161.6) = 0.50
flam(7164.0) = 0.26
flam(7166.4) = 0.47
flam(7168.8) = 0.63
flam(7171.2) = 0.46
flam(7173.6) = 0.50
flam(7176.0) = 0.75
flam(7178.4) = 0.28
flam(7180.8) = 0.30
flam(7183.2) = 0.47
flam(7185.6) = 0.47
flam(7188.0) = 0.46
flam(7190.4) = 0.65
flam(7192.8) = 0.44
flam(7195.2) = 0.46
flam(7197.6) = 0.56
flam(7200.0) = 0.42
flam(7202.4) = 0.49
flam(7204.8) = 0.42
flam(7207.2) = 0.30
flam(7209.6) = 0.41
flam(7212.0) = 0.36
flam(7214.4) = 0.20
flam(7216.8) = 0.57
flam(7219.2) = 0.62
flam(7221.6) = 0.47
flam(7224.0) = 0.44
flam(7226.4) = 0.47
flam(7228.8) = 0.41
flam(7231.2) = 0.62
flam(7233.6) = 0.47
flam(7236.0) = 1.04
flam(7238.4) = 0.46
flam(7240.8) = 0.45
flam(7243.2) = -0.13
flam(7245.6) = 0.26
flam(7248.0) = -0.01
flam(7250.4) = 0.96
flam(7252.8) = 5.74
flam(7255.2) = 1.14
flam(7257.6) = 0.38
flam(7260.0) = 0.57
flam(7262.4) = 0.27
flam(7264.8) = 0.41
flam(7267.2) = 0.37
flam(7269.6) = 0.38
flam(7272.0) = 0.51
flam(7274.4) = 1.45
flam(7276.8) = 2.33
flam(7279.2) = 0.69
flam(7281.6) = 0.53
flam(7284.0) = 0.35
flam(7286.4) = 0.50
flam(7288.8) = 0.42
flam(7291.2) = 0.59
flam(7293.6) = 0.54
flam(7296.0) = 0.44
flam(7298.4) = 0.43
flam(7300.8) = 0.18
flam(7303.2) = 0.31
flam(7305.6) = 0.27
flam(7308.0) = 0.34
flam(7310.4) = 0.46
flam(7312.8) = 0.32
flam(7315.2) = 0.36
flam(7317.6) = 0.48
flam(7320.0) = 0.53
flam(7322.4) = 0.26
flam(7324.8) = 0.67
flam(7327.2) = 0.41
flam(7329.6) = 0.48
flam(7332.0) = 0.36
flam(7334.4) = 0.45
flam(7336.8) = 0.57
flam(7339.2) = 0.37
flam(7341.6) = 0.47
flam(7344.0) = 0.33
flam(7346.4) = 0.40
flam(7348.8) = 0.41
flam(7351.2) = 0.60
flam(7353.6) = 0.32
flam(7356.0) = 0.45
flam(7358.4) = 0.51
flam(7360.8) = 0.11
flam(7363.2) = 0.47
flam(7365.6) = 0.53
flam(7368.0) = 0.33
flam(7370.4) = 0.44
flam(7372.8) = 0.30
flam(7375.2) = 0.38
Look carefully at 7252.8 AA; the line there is H-alpha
